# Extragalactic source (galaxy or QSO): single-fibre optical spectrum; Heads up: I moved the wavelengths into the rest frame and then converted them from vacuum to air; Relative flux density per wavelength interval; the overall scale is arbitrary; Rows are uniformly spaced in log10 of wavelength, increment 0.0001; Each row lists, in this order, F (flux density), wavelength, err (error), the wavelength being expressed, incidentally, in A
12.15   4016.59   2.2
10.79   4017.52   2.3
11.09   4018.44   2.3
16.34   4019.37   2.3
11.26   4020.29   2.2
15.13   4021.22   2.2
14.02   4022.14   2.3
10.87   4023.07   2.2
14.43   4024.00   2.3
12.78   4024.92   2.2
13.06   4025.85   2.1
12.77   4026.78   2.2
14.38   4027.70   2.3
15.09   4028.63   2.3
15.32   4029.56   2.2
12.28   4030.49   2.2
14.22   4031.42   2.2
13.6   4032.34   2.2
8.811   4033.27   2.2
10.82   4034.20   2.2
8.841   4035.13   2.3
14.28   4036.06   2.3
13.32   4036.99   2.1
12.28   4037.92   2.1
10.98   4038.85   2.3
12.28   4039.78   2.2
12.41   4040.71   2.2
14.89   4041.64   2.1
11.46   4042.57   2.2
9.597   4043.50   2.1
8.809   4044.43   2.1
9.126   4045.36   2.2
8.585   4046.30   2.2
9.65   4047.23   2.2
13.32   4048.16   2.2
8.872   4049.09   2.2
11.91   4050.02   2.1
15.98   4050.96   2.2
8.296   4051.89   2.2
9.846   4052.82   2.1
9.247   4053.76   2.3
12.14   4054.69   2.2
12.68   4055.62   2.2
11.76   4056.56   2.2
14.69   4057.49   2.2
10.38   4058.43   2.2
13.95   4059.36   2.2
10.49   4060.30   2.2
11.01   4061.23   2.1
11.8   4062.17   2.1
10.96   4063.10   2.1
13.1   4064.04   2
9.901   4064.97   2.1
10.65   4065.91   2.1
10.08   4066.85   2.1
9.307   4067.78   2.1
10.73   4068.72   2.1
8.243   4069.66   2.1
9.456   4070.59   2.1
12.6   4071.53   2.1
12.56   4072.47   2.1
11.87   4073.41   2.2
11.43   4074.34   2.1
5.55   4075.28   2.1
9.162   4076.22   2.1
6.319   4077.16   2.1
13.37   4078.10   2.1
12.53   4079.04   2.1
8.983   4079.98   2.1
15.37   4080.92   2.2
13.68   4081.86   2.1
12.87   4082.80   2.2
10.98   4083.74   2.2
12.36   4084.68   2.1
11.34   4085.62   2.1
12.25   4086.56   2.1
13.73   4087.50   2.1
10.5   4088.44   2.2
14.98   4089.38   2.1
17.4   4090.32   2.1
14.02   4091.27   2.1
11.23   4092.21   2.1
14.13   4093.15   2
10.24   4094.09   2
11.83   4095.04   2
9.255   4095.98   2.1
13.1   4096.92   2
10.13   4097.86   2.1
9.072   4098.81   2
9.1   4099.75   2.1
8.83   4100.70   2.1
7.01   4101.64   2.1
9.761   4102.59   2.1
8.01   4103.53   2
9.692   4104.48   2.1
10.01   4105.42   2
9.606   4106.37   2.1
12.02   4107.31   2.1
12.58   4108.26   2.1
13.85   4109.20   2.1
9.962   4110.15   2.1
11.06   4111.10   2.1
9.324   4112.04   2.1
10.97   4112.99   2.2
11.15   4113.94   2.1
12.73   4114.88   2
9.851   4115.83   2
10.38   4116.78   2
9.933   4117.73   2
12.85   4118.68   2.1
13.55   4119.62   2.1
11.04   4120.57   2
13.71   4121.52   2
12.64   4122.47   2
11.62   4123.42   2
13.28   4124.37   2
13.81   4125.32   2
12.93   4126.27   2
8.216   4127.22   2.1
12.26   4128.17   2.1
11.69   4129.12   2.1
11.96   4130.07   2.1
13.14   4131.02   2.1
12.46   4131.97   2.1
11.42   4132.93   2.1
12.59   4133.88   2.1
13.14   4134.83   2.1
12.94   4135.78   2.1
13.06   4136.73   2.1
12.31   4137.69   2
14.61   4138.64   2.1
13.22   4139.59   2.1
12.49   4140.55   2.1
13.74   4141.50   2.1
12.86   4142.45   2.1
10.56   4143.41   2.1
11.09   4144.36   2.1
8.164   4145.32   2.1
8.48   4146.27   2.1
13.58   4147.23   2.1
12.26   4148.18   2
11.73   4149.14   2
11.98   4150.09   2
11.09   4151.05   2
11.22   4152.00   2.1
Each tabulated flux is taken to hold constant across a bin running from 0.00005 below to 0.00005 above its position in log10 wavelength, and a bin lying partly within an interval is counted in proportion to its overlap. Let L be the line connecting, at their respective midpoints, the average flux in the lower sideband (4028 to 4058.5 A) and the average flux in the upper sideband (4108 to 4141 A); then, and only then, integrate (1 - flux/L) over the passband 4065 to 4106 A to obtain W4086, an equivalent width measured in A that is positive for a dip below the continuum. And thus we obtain 3.1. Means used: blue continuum 11.7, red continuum 12.1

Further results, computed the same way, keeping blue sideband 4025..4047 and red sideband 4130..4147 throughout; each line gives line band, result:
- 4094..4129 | 3.3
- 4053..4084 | 2.4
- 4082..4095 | -0.7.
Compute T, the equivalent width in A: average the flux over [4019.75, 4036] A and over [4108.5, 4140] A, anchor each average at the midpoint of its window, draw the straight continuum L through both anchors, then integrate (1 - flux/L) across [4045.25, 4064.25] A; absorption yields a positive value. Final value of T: 1.9 A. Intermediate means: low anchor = 12.9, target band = 11.3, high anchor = 12.1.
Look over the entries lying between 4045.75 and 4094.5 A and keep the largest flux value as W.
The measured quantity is 17.4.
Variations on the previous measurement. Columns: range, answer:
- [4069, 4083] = 15.37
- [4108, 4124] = 13.85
